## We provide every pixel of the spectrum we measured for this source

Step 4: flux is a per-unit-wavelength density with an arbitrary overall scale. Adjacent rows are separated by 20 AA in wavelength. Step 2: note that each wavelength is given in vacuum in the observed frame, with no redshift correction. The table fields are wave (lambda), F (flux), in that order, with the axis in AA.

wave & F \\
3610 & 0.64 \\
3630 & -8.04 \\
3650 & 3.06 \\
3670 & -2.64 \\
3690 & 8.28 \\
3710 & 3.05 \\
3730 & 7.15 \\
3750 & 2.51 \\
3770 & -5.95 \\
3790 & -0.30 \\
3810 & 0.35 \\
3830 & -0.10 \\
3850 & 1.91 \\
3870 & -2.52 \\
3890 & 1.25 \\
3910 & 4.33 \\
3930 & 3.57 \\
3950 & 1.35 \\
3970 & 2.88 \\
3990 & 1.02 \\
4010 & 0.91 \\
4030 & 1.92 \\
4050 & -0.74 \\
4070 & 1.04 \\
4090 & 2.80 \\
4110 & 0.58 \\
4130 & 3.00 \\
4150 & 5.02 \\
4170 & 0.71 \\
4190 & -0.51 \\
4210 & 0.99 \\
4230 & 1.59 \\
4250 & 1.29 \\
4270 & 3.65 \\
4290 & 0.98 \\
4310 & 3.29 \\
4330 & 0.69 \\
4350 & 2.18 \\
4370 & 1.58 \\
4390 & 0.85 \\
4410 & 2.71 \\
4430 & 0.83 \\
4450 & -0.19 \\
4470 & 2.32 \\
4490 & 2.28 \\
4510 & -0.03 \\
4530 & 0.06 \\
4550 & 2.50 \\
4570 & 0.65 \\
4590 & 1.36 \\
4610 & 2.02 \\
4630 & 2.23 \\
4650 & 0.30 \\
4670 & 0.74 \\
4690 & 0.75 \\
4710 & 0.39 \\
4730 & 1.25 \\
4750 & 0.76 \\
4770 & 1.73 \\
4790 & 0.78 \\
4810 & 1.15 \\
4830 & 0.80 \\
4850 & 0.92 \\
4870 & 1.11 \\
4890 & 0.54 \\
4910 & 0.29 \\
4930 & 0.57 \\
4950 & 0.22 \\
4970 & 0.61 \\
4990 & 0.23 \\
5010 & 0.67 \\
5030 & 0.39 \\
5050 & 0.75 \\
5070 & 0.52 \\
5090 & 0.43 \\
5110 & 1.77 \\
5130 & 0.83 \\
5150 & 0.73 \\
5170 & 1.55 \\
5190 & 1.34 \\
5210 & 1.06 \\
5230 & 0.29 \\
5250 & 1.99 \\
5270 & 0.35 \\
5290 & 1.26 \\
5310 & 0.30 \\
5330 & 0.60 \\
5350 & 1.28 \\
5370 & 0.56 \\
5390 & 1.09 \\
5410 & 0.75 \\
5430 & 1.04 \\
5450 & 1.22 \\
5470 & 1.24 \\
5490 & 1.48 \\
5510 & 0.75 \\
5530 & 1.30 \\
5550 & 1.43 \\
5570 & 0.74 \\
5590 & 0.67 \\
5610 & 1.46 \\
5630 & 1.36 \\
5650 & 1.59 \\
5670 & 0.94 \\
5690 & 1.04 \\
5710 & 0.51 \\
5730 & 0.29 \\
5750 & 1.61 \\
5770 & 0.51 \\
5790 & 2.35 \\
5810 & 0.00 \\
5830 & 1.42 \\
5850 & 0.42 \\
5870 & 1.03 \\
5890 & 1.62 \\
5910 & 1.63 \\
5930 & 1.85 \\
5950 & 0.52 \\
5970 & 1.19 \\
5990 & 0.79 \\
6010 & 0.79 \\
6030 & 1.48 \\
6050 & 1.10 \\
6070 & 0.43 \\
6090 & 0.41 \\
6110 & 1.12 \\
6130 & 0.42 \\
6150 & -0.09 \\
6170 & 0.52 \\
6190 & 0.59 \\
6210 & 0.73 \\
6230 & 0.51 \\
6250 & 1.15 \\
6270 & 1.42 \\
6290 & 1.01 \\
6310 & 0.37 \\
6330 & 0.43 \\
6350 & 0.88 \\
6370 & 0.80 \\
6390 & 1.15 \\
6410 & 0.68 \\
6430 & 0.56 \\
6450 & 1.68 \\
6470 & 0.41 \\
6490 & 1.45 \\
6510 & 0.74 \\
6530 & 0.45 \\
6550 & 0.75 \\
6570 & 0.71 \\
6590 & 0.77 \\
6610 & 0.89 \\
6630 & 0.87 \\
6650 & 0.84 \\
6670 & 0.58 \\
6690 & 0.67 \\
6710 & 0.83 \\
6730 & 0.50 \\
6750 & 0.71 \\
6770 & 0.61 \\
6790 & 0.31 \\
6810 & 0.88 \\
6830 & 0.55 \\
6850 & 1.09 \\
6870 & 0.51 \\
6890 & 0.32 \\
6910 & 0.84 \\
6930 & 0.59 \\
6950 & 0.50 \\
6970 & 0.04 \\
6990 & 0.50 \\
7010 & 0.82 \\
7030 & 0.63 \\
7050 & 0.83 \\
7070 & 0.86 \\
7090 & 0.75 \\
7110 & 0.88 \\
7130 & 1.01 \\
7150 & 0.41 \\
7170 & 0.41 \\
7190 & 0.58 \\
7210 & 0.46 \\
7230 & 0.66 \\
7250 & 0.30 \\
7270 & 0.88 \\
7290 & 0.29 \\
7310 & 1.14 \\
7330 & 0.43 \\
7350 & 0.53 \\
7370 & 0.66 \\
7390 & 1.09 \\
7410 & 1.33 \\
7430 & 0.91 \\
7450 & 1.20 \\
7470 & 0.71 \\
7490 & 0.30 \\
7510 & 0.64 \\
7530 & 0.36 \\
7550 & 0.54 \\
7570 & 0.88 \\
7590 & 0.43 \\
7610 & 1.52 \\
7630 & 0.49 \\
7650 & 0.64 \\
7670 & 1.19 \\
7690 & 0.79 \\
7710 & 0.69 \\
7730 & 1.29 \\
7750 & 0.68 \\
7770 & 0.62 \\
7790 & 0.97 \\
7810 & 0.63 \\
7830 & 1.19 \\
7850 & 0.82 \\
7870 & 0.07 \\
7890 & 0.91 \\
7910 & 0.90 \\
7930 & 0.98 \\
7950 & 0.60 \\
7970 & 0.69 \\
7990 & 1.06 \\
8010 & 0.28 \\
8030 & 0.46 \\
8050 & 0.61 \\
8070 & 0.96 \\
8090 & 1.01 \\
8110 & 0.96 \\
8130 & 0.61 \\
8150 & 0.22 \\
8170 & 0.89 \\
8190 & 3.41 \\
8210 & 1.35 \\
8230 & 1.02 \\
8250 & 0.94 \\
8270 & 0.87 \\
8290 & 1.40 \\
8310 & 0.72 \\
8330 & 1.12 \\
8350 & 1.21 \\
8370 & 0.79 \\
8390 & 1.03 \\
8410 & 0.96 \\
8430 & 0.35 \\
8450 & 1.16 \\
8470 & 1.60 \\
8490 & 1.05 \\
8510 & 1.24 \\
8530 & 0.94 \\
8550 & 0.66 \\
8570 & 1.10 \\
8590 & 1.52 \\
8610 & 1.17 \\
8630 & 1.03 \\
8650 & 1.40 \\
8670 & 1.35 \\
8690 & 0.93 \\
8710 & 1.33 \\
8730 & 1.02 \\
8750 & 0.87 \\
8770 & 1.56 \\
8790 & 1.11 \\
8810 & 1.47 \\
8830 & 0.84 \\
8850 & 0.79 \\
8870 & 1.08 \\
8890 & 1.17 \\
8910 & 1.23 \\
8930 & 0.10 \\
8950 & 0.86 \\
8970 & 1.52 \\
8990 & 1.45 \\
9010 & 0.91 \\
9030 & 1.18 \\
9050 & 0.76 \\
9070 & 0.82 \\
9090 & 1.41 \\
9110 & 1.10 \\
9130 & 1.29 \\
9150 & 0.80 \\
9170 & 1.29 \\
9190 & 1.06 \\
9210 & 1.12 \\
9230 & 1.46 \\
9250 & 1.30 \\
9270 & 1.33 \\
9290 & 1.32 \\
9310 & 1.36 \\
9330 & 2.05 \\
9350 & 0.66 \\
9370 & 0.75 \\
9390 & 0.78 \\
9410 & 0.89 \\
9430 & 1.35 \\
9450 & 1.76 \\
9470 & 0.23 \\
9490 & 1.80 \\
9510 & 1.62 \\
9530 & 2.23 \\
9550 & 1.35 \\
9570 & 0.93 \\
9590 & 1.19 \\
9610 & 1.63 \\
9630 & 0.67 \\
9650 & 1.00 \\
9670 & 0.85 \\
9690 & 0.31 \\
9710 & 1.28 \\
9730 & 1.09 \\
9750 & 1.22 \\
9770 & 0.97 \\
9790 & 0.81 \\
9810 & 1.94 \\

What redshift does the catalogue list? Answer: 1.20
